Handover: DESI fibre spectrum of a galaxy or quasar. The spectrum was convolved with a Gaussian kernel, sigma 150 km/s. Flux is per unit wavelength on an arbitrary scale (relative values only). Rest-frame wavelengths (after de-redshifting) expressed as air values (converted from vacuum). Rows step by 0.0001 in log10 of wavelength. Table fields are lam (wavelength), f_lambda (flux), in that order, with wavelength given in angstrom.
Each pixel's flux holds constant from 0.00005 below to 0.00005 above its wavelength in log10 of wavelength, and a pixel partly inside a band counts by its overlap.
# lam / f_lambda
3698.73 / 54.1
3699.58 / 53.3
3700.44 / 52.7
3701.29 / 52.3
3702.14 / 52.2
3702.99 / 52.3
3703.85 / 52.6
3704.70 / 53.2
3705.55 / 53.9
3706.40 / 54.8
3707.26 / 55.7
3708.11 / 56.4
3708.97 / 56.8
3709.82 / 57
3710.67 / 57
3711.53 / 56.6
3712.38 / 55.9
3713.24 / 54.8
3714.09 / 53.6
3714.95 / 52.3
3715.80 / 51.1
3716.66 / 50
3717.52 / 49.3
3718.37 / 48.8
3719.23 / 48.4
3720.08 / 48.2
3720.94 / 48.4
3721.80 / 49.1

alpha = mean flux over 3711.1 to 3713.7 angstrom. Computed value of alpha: 55.8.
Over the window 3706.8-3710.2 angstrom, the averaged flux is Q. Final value 56.4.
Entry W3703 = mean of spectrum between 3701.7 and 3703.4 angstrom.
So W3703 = 52.4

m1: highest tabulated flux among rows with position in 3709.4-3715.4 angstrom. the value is 57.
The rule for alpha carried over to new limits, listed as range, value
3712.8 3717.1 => 52.3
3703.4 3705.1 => 52.8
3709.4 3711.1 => 57.1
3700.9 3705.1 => 52.5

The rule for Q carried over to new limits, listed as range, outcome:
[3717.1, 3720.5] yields 48.8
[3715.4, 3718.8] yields 49.7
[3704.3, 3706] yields 53.8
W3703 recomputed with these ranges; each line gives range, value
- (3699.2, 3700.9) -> 52.8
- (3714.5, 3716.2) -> 51.8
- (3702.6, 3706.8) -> 53.4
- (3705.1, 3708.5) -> 55.2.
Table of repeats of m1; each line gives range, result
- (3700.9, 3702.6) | 52.3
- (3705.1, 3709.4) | 56.8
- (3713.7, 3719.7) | 53.6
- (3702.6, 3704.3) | 52.6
